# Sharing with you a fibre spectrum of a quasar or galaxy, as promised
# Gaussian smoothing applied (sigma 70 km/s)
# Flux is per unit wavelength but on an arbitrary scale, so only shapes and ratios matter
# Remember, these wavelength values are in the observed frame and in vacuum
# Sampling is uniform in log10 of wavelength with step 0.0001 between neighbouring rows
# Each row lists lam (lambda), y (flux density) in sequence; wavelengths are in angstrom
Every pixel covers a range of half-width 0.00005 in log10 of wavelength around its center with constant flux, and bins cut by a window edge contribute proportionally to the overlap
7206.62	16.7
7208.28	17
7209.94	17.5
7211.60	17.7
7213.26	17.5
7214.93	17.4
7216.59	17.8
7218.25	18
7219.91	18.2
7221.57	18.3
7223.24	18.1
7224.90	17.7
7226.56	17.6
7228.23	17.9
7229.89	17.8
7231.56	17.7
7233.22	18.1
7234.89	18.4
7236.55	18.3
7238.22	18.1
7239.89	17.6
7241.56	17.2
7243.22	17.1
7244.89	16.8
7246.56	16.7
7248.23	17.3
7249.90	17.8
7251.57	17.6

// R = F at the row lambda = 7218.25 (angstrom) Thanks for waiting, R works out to 18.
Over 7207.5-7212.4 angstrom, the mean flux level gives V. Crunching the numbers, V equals 17.4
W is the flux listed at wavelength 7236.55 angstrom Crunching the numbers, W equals 18.3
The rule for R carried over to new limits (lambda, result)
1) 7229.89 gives 17.8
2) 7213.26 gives 17.5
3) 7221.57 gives 18.3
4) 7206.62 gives 16.7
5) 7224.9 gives 17.7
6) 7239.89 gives 17.6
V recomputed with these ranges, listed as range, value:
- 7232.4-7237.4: 18.3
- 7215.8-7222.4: 18.1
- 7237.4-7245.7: 17.4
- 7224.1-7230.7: 17.8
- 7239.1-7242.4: 17.4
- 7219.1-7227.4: 18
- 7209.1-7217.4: 17.6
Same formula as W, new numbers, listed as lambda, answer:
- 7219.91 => 18.2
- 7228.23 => 17.9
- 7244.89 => 16.8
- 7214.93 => 17.4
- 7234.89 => 18.4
